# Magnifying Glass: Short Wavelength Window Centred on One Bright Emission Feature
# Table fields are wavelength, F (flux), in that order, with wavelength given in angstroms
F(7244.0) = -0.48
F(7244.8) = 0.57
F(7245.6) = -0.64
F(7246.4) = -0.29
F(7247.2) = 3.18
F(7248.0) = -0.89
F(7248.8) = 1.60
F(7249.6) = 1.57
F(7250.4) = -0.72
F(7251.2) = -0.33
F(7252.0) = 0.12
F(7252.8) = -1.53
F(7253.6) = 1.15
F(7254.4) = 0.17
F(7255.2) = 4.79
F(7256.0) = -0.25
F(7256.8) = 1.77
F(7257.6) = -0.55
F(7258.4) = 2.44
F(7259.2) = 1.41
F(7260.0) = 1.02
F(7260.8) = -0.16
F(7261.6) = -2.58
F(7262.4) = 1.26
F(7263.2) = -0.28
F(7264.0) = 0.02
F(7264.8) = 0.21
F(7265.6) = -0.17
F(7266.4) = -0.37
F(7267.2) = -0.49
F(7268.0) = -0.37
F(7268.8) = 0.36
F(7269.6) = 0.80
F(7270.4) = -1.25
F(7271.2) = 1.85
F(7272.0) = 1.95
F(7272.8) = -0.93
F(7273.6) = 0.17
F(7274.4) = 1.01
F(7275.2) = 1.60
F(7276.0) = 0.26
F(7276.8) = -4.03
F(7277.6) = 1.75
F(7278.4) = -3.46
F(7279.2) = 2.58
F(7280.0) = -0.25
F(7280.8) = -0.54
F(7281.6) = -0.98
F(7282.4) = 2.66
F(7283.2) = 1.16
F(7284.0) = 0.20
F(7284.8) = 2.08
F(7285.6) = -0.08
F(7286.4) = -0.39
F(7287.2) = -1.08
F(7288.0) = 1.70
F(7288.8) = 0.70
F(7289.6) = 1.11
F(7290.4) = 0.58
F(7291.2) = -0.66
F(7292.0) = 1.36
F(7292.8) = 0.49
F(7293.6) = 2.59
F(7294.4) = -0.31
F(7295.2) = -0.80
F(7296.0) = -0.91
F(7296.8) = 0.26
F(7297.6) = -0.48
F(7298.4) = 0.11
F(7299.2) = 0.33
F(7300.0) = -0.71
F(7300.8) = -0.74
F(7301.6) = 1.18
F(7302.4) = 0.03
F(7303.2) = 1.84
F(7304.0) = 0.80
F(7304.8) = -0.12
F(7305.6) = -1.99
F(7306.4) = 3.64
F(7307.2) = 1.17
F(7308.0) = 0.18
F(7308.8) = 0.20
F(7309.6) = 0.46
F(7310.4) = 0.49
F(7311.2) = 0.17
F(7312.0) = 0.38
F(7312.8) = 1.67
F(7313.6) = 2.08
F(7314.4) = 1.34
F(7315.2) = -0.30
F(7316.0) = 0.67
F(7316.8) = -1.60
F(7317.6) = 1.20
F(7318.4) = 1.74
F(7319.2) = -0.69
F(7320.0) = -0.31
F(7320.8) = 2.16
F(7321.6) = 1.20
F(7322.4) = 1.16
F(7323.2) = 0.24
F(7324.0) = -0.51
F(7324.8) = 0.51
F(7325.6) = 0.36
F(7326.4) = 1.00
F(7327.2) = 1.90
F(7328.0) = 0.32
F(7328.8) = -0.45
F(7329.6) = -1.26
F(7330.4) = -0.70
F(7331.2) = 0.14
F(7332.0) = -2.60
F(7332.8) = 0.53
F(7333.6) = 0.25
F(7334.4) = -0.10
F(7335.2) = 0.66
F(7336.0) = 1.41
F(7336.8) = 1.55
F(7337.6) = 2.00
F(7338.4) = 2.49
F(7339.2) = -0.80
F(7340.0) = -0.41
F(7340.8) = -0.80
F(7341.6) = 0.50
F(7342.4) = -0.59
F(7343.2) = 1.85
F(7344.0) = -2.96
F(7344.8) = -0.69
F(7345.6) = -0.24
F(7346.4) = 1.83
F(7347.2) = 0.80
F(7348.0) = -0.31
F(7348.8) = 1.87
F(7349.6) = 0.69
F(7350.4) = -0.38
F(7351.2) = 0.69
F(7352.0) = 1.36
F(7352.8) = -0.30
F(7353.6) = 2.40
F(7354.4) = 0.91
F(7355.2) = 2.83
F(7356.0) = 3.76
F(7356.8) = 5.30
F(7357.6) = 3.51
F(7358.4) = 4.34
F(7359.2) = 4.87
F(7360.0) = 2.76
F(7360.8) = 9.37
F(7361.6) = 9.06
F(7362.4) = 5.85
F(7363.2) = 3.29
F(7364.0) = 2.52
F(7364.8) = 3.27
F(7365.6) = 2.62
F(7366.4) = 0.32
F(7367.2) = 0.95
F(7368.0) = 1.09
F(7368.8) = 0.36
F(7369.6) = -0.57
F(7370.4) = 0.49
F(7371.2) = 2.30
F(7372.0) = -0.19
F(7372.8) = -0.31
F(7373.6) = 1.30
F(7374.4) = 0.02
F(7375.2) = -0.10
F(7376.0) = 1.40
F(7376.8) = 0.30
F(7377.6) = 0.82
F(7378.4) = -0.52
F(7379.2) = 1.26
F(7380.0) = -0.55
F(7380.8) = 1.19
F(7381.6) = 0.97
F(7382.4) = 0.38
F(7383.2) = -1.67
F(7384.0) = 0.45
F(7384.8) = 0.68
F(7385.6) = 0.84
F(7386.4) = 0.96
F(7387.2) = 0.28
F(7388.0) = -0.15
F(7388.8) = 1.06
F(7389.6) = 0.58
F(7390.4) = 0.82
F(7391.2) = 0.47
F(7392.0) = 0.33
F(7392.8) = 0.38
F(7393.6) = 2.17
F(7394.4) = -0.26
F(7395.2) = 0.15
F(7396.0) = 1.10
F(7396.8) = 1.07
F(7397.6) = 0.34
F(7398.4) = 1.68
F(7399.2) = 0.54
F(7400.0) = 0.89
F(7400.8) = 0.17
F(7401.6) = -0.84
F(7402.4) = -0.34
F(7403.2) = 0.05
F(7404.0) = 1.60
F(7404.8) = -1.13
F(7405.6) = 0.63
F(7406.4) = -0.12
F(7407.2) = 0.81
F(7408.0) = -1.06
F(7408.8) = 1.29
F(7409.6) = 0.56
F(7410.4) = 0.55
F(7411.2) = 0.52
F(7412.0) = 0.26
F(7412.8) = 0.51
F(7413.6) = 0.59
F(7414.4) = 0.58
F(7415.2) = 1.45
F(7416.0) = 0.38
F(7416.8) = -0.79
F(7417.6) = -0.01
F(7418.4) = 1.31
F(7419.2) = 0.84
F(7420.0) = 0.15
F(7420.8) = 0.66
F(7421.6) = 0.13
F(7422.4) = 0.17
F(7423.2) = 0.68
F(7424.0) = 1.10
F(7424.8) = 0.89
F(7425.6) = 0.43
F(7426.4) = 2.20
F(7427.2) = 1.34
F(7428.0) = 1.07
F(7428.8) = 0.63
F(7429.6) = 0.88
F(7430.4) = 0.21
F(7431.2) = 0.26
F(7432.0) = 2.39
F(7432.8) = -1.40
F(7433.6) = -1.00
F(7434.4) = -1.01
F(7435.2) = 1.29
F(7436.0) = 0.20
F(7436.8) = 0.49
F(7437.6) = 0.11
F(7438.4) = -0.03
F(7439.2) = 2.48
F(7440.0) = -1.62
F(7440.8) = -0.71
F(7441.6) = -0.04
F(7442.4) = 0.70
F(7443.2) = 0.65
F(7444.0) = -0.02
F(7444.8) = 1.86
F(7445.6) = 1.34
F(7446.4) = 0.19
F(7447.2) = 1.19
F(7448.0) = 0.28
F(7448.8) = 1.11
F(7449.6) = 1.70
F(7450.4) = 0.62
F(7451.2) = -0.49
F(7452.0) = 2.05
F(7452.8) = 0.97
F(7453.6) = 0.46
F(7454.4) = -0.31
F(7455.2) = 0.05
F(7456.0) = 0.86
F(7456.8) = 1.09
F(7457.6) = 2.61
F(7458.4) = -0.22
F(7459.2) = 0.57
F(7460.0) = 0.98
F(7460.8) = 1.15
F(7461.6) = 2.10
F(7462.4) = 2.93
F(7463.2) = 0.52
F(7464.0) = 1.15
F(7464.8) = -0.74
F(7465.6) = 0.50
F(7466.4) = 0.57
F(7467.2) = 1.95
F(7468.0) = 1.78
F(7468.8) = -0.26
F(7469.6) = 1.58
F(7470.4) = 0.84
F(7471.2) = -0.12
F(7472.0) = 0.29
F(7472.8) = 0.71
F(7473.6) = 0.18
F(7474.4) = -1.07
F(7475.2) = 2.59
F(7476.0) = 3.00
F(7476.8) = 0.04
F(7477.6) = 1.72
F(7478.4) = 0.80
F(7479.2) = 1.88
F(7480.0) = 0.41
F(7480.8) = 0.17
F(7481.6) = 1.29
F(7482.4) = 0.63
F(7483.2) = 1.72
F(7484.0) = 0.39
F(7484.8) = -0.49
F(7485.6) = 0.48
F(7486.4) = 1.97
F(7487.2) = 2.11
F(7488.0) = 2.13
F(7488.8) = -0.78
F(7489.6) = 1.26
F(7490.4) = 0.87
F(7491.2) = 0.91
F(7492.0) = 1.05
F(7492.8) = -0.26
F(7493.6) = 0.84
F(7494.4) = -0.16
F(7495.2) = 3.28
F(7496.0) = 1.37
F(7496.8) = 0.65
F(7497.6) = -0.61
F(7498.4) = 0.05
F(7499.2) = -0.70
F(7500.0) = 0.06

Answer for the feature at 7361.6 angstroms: [O II]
